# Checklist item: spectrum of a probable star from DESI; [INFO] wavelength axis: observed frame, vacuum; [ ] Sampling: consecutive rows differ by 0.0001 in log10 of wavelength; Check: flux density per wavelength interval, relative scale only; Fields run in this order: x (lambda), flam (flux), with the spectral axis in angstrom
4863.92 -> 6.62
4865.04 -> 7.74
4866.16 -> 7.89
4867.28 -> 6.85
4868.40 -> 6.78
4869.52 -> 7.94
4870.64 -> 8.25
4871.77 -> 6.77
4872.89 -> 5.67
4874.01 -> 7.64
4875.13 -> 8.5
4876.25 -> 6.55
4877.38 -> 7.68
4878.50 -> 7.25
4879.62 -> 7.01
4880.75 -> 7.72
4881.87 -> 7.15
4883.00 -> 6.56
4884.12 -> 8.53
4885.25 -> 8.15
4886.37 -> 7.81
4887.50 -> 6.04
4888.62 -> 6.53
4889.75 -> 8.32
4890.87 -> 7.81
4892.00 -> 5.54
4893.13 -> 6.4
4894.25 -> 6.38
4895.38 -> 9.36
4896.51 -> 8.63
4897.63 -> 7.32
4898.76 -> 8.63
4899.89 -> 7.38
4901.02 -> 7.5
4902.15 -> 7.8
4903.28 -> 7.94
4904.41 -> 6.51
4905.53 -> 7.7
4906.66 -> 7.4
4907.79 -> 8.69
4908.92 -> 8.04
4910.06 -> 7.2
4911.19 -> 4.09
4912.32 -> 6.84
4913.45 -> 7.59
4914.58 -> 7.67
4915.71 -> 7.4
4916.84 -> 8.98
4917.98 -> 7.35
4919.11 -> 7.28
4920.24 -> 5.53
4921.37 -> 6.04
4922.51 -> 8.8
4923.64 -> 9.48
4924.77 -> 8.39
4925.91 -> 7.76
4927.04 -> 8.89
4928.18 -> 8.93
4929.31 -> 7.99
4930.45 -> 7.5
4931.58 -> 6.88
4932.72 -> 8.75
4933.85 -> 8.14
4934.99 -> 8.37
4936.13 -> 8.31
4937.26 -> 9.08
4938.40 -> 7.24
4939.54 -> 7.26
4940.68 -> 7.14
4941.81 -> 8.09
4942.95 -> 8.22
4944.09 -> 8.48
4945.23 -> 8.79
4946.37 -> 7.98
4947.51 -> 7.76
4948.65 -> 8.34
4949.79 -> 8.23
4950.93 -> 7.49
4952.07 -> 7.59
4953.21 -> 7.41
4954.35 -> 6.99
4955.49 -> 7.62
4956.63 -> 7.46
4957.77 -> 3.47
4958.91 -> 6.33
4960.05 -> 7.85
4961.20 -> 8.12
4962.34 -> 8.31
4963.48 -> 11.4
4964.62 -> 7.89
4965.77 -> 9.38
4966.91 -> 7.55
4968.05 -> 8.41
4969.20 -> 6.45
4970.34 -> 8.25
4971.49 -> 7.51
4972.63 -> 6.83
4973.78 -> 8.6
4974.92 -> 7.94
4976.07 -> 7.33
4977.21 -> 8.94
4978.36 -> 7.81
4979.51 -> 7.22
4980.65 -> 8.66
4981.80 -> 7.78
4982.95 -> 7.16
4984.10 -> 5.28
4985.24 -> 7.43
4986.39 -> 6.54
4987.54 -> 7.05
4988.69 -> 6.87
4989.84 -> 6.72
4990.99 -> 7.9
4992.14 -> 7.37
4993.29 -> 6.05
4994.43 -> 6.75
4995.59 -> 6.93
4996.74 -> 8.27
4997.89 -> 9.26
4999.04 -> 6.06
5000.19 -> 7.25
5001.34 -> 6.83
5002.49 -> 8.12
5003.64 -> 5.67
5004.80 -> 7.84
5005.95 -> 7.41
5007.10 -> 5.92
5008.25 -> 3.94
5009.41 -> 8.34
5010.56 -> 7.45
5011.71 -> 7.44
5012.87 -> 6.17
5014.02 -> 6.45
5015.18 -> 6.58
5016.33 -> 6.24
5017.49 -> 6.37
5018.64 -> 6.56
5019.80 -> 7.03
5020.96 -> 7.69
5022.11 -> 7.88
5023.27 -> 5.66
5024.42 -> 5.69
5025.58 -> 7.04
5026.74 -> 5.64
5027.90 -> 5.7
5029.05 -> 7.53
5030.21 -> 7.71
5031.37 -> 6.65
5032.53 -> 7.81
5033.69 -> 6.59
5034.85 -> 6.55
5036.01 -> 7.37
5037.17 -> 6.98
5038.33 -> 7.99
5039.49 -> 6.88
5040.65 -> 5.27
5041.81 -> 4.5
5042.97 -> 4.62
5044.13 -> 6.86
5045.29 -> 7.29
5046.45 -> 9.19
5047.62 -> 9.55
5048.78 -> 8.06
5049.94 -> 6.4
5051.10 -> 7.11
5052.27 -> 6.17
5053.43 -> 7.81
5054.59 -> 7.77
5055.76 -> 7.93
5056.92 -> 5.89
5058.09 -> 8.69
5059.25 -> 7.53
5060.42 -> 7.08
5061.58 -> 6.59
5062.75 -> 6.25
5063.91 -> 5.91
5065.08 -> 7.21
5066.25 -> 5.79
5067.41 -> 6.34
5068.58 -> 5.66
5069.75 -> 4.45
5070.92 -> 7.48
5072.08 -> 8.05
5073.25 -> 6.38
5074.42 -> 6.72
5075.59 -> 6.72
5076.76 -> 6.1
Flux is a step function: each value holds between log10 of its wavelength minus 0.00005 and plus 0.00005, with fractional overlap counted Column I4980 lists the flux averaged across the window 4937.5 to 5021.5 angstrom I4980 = 7.39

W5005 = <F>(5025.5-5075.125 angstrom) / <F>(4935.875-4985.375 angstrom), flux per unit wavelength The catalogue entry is 0.88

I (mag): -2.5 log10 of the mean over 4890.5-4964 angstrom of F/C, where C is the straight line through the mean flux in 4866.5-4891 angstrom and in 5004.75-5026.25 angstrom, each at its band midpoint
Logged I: -0.09 mag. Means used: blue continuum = 7.34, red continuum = 6.69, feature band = 7.69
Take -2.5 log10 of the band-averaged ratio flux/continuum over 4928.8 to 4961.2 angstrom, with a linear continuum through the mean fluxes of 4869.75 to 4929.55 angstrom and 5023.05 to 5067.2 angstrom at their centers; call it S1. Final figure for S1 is -0.05 mag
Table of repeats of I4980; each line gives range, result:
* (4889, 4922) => 7.35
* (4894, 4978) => 7.78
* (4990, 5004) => 7.22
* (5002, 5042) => 6.72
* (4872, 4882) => 7.23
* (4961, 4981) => 8.14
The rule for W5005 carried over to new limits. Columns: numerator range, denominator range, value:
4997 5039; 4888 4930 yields 0.91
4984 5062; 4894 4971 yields 0.89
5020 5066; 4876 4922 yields 0.95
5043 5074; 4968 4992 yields 0.94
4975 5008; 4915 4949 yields 0.90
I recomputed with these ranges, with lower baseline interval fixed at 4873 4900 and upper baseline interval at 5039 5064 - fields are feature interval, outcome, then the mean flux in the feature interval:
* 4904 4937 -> -0.052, 7.69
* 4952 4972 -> -0.064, 7.67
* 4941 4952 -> -0.118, 8.1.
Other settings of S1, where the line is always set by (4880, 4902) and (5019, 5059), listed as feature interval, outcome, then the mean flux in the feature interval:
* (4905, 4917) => 0.005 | 7.36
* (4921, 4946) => -0.113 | 8.13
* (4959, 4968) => -0.177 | 8.51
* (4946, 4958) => -0.020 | 7.4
